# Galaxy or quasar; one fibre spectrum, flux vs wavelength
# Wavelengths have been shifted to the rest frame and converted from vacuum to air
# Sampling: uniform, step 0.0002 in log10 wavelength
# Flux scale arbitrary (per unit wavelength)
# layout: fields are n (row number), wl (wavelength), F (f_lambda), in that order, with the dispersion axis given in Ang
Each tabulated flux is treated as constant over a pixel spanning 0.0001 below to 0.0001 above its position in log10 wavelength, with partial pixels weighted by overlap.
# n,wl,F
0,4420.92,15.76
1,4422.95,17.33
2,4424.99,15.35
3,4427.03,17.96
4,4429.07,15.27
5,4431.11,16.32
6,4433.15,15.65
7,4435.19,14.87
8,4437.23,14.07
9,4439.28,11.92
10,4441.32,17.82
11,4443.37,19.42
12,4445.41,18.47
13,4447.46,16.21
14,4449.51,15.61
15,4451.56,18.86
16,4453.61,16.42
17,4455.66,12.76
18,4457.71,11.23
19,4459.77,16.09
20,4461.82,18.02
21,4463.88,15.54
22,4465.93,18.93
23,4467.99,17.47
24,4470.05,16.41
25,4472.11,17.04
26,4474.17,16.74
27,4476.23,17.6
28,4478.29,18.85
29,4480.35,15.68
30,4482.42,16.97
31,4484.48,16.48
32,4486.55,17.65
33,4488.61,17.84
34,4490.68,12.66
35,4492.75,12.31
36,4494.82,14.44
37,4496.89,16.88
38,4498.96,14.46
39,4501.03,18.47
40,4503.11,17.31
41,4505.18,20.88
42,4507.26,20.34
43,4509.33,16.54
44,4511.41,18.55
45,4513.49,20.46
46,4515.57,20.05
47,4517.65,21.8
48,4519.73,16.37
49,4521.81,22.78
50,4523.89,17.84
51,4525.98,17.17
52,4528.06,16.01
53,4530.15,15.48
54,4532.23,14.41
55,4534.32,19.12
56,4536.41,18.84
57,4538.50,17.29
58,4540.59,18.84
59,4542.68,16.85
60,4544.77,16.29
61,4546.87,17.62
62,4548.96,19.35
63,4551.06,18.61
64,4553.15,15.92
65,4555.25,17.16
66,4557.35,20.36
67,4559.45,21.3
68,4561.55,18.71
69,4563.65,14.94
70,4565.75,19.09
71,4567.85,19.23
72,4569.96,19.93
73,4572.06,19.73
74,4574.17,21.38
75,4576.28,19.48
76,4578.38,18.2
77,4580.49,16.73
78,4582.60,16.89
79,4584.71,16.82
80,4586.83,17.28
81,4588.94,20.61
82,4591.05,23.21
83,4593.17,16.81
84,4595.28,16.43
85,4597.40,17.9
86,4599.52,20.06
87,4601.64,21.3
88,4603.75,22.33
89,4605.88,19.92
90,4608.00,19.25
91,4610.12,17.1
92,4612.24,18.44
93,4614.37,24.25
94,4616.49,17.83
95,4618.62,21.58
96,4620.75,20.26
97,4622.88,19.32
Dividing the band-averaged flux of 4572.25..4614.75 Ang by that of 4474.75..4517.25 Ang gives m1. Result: 1.11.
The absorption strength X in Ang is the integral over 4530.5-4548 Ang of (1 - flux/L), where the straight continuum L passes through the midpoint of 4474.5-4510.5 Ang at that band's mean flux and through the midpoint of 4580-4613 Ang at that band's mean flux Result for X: 0.38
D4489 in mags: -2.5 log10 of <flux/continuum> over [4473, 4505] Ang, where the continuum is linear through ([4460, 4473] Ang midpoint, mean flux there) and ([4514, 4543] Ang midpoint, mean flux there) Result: 0.070 mag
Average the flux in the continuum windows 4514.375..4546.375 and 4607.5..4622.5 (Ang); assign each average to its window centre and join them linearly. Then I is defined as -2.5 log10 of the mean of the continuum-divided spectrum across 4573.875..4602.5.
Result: 0.03 mag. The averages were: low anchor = 17.9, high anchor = 19.8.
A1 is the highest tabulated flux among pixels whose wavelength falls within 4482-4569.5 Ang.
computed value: 22.78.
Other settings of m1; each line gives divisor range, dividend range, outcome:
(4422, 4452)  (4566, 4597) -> 1.15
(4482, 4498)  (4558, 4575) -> 1.24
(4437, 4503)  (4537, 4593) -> 1.14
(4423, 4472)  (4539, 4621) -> 1.17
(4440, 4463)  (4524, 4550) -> 1.06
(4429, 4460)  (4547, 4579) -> 1.20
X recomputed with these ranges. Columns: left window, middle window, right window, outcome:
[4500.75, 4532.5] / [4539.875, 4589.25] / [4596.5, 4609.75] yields 2.49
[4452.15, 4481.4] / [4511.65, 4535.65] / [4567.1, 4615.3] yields -0.88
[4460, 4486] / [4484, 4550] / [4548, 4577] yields 1.69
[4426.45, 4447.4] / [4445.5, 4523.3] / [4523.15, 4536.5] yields -2.94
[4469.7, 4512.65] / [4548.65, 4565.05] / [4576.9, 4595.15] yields -0.39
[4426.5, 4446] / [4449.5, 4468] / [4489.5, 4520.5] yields 0.55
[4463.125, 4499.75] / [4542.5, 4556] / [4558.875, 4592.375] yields 0.56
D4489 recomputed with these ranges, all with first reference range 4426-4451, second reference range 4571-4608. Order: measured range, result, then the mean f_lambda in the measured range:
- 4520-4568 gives 0.02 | 17.9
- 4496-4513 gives -0.03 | 18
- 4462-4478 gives -0.03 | 17.2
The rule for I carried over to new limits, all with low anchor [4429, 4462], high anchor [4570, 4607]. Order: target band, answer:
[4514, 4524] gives -0.144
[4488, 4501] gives 0.136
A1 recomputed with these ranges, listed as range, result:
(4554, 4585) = 21.38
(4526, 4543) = 19.12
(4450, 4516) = 20.88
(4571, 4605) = 23.21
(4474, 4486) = 18.85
